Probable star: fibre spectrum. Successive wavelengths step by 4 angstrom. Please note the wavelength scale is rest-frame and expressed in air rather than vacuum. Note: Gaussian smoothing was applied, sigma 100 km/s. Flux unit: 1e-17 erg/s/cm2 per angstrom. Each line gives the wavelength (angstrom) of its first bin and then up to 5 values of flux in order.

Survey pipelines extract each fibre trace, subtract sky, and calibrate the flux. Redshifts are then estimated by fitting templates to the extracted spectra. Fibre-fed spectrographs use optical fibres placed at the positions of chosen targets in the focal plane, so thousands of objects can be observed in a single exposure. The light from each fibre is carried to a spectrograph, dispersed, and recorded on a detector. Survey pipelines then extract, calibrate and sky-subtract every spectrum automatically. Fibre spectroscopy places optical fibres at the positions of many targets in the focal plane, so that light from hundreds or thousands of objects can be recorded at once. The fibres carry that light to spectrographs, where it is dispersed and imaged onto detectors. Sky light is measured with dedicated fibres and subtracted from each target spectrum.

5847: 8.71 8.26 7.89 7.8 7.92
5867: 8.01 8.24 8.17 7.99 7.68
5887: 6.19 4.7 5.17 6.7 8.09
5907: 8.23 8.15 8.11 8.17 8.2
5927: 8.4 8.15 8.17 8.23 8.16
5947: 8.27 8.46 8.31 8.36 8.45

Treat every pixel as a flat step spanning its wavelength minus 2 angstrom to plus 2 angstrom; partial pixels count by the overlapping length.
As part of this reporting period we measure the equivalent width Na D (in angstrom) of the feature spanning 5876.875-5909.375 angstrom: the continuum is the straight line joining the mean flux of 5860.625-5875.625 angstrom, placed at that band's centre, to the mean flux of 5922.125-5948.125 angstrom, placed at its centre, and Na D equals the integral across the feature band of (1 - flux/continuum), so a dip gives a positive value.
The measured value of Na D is 5.06 angstrom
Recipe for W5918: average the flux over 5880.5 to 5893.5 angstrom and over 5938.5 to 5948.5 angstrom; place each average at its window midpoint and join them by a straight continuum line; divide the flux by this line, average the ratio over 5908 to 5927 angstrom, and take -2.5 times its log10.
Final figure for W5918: -0.125 mag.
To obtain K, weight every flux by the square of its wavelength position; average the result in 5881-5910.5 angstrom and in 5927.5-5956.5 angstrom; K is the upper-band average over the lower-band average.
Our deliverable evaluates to 1.24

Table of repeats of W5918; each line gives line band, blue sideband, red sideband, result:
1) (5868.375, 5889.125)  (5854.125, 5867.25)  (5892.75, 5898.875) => -0.137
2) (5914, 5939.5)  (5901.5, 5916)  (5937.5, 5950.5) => -0.001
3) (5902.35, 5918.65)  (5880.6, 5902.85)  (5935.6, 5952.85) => -0.167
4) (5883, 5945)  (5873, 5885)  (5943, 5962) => 0.085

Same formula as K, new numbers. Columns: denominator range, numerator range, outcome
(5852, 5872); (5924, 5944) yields 1.06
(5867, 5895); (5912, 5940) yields 1.18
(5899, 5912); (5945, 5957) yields 1.07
